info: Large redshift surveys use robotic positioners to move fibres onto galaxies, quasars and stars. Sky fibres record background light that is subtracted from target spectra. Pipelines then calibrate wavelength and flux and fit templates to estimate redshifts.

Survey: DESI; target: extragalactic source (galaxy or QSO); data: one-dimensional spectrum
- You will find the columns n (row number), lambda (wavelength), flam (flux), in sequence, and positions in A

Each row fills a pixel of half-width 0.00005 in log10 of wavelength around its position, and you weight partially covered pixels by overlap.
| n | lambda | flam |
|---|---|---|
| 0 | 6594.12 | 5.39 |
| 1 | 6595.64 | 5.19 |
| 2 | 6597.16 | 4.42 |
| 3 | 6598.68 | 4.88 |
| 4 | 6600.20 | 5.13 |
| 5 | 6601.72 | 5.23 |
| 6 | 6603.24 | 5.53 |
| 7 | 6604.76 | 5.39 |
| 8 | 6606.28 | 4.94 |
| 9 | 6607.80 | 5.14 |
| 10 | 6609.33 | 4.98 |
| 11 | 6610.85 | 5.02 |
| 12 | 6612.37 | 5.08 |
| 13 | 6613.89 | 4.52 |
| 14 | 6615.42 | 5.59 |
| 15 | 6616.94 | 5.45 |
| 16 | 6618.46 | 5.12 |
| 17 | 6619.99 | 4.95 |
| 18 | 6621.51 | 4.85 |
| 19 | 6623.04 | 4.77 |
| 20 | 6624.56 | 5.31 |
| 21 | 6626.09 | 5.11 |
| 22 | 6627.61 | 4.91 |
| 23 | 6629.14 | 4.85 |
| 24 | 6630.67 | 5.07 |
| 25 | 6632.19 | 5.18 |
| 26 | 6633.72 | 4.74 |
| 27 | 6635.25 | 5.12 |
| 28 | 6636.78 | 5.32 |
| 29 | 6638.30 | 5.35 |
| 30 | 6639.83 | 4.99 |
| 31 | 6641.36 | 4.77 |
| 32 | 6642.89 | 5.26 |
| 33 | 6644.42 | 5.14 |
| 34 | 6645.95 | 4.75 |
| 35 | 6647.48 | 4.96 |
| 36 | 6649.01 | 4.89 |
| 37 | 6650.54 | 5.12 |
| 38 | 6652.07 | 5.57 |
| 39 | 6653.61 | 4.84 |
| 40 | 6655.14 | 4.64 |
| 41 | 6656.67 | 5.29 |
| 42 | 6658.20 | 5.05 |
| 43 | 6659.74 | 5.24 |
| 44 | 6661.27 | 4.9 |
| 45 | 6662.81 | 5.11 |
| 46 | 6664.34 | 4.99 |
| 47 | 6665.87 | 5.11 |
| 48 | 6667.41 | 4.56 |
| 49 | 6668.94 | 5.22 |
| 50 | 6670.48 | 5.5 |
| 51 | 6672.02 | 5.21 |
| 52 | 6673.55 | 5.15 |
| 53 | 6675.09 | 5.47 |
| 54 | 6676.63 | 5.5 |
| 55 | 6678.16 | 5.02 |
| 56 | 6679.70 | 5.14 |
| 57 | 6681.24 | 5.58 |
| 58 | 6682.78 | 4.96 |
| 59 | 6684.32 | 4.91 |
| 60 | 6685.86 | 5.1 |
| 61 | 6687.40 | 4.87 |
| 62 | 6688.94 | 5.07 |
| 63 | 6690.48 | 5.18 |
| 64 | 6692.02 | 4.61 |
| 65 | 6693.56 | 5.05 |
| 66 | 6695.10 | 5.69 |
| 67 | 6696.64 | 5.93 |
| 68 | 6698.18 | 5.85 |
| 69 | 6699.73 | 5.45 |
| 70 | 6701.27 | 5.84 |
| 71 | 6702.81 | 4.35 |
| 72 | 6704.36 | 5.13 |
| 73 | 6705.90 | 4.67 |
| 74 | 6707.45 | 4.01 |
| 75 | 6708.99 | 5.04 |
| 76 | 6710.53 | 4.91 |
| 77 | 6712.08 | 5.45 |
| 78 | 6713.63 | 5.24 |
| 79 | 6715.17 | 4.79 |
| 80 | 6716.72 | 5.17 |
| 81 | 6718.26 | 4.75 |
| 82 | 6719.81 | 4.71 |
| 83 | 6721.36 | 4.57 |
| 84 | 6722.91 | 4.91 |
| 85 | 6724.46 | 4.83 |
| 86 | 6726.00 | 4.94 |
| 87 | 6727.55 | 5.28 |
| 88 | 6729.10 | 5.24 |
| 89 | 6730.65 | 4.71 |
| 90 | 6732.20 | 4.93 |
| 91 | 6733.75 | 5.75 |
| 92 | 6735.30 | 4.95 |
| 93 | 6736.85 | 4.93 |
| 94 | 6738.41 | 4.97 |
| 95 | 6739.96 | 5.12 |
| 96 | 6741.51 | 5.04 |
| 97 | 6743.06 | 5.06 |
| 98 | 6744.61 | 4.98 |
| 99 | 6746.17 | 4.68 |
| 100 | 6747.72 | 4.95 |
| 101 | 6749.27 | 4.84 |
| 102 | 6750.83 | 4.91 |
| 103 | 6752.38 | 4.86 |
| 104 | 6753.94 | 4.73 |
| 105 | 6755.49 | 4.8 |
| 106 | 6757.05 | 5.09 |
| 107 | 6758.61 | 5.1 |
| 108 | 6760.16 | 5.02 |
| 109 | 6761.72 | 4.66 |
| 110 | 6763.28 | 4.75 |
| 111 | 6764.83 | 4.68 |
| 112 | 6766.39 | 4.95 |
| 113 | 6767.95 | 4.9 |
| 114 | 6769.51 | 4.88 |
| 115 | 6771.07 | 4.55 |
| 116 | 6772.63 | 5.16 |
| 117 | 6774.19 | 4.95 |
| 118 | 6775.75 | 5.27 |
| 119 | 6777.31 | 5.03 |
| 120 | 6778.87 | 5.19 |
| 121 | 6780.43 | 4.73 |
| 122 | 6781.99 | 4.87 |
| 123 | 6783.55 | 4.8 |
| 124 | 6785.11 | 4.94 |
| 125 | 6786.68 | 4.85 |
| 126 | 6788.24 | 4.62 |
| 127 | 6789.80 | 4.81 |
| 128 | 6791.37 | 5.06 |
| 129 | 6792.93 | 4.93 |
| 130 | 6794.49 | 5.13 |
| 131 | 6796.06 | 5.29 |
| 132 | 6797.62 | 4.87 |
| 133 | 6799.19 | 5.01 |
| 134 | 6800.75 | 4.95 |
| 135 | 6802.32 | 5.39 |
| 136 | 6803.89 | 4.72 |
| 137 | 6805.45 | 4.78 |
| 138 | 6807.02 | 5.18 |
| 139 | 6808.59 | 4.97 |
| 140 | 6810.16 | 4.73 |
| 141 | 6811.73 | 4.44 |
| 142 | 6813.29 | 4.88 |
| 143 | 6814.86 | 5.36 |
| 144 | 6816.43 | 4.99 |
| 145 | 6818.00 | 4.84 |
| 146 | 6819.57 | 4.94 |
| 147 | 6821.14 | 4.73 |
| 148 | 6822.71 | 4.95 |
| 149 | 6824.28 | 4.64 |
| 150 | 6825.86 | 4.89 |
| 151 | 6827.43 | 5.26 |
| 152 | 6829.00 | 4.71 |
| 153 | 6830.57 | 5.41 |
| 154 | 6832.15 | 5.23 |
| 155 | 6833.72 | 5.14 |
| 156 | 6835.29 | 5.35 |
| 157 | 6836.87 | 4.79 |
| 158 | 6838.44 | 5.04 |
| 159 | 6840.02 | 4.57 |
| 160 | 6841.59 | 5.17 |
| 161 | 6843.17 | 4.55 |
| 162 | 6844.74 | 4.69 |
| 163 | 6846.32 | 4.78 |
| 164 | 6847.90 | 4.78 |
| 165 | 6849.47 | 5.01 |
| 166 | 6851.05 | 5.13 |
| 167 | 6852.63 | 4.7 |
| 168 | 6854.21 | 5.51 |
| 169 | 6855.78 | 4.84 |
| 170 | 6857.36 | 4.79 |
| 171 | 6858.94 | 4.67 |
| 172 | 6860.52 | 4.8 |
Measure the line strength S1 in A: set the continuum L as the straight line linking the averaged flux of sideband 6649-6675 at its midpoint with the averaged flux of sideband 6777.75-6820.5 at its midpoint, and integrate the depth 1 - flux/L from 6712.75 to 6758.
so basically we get 0.5 A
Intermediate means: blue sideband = 5.1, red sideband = 4.94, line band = 4.96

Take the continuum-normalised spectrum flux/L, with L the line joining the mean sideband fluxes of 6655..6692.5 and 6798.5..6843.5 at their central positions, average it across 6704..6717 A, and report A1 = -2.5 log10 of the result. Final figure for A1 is 0.03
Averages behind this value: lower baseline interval 5.11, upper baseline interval 4.96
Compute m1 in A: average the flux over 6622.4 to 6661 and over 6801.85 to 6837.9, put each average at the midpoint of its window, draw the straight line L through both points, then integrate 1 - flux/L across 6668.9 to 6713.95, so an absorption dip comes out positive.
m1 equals -1.27 A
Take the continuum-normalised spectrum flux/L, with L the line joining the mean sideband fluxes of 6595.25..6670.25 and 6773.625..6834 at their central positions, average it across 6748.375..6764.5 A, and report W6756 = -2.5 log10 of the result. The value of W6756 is 0.03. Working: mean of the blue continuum 5.05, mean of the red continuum 4.96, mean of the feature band 4.87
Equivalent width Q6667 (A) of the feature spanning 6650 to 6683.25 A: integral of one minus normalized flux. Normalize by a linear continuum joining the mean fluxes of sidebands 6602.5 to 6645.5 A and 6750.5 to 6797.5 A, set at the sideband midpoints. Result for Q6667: -0.7 A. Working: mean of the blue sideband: 5.08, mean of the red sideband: 4.92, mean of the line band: 5.15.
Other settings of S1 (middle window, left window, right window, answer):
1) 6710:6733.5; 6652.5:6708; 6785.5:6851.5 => 0.4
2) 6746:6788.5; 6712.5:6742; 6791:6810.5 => 0.9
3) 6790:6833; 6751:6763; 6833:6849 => -0.7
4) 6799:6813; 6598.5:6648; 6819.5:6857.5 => 0.2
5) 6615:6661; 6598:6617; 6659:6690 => 0.6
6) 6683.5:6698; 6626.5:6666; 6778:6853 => -0.5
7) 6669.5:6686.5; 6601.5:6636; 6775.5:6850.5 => -0.7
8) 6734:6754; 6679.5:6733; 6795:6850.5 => 0.3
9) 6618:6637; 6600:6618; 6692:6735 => 0.5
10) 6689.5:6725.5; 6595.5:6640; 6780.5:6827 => -0.4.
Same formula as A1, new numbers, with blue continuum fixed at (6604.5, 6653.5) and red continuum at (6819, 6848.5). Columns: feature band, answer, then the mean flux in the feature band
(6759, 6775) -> 0.025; 4.86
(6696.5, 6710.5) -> -0.017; 5.09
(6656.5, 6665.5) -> -0.010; 5.09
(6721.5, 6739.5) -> -0.006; 5.02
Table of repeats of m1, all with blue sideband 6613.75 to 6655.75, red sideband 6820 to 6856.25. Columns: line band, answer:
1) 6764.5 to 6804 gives 0.22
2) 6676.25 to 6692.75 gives -0.17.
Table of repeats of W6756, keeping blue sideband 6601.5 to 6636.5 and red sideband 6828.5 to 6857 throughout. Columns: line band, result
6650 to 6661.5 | -0.006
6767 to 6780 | 0.004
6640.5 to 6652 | 0.010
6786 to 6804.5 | 0.004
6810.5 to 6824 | 0.022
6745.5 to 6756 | 0.041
